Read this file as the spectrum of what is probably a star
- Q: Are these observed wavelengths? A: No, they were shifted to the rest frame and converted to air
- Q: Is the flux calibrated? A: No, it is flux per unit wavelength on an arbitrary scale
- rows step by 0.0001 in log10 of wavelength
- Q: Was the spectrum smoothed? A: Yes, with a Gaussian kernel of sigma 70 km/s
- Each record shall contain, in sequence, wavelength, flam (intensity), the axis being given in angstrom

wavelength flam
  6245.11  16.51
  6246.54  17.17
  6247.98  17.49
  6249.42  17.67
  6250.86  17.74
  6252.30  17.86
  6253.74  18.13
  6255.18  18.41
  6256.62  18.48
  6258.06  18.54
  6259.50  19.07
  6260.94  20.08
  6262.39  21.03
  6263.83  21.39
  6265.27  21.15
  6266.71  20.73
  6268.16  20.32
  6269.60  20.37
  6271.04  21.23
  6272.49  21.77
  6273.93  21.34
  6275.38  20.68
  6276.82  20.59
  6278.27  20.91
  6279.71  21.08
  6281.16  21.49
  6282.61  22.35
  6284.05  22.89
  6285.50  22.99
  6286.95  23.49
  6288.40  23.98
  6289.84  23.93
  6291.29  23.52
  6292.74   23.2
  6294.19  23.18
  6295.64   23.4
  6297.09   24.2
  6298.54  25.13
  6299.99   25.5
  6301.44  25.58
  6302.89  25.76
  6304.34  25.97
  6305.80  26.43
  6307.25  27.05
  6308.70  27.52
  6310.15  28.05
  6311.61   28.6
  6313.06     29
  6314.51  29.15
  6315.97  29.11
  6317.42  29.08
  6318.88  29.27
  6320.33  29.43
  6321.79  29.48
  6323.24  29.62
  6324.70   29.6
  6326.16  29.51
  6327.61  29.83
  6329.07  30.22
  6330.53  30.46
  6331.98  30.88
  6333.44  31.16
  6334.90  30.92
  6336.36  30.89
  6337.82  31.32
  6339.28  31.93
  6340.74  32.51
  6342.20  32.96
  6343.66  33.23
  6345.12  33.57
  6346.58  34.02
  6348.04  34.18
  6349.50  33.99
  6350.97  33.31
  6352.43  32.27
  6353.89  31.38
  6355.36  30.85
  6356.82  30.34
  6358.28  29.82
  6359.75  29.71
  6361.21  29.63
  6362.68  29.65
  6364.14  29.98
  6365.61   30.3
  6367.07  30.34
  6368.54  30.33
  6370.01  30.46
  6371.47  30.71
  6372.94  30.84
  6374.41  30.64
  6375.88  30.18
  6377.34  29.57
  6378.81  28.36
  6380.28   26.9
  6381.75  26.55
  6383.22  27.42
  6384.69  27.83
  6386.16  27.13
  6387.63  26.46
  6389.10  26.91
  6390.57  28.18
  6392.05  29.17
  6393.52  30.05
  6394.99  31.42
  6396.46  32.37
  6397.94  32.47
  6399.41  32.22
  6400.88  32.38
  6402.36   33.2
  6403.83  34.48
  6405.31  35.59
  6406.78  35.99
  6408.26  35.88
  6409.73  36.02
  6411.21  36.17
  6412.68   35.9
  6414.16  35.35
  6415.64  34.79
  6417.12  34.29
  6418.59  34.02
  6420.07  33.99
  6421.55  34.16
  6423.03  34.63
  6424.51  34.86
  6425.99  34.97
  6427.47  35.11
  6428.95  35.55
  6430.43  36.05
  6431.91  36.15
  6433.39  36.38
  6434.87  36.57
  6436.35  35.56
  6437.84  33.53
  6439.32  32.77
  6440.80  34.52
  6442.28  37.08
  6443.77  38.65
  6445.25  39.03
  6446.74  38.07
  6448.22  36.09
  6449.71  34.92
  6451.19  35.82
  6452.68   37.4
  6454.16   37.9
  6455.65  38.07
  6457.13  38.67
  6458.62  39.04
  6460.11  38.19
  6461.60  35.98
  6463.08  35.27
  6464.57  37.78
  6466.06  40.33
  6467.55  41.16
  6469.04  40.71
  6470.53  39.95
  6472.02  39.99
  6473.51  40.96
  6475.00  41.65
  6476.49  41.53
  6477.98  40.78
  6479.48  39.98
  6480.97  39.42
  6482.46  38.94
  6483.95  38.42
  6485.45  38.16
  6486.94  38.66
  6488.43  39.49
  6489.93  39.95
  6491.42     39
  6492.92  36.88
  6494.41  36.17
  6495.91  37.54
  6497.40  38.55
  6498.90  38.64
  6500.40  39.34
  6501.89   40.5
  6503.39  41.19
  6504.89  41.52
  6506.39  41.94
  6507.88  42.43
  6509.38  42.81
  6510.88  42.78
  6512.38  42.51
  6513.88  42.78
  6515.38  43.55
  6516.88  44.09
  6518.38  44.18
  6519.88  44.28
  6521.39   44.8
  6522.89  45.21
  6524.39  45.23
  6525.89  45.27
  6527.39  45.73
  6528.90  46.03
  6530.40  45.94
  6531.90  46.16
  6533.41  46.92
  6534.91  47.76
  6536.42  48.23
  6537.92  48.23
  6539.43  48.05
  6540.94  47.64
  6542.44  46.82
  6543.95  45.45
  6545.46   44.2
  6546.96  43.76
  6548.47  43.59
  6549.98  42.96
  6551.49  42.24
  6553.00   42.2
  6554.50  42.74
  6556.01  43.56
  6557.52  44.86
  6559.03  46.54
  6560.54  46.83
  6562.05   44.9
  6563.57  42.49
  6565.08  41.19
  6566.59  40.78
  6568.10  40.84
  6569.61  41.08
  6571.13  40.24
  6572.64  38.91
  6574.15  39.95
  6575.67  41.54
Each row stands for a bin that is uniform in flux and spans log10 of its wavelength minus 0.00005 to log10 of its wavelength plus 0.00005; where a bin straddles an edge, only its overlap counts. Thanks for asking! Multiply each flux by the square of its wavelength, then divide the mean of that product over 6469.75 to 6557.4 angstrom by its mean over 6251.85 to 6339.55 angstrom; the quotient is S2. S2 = 1.8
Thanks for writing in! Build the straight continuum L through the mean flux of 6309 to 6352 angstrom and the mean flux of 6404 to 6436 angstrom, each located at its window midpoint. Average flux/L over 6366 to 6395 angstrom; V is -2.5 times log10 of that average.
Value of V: 0.15 mag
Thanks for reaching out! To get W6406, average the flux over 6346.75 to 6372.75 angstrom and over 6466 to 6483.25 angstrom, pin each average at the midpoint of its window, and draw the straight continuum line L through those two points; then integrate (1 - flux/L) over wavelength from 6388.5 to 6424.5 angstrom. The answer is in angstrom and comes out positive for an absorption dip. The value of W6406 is 1.6 angstrom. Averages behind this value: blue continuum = 31.1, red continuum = 40.5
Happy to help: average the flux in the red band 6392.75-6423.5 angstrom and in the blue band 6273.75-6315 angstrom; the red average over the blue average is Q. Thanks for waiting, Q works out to 1.40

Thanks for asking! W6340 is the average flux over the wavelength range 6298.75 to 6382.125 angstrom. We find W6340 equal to 30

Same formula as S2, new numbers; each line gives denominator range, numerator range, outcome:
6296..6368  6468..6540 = 1.49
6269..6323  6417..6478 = 1.57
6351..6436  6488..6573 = 1.41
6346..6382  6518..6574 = 1.54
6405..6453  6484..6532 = 1.20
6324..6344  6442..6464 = 1.25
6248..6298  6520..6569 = 2.32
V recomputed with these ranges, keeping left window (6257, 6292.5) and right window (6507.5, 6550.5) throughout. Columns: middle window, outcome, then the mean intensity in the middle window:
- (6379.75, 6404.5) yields 0.09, 29.7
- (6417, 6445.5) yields 0.02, 35.4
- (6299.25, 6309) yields -0.09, 26.2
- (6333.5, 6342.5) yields -0.16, 31.6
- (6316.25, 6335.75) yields -0.14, 30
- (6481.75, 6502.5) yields 0.08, 38.6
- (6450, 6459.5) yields 0.01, 37.7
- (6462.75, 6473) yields 0.00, 39.5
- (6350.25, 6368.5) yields -0.05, 30.6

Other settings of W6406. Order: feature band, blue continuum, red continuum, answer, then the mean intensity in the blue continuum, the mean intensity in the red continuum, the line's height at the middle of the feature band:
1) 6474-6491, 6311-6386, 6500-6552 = 0.5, 30.4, 44.5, 41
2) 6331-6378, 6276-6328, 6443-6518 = -2.4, 25.8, 39.5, 29.8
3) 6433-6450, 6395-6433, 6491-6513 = 0.1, 34.6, 40.1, 36.3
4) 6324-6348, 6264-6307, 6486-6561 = -3.8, 22.9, 43.3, 27.2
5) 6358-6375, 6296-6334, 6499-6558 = 1.0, 28.2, 44.2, 32.1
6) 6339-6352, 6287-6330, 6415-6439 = -1.7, 27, 35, 29.5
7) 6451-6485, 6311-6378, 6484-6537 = 0.3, 30.8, 42.3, 39.4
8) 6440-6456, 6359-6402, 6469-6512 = -0.5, 29.6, 39.9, 36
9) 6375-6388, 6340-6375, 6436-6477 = 2.0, 31.5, 37.9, 33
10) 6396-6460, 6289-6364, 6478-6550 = 1.7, 29.2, 42.7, 36.5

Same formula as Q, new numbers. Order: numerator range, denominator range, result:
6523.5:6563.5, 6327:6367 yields 1.44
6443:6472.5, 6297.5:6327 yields 1.37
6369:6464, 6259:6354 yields 1.26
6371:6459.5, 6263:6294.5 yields 1.53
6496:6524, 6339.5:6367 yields 1.33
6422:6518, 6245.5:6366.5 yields 1.48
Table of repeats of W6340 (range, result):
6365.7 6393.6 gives 28.8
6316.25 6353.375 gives 31.3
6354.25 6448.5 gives 32.6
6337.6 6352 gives 33.1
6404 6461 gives 36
